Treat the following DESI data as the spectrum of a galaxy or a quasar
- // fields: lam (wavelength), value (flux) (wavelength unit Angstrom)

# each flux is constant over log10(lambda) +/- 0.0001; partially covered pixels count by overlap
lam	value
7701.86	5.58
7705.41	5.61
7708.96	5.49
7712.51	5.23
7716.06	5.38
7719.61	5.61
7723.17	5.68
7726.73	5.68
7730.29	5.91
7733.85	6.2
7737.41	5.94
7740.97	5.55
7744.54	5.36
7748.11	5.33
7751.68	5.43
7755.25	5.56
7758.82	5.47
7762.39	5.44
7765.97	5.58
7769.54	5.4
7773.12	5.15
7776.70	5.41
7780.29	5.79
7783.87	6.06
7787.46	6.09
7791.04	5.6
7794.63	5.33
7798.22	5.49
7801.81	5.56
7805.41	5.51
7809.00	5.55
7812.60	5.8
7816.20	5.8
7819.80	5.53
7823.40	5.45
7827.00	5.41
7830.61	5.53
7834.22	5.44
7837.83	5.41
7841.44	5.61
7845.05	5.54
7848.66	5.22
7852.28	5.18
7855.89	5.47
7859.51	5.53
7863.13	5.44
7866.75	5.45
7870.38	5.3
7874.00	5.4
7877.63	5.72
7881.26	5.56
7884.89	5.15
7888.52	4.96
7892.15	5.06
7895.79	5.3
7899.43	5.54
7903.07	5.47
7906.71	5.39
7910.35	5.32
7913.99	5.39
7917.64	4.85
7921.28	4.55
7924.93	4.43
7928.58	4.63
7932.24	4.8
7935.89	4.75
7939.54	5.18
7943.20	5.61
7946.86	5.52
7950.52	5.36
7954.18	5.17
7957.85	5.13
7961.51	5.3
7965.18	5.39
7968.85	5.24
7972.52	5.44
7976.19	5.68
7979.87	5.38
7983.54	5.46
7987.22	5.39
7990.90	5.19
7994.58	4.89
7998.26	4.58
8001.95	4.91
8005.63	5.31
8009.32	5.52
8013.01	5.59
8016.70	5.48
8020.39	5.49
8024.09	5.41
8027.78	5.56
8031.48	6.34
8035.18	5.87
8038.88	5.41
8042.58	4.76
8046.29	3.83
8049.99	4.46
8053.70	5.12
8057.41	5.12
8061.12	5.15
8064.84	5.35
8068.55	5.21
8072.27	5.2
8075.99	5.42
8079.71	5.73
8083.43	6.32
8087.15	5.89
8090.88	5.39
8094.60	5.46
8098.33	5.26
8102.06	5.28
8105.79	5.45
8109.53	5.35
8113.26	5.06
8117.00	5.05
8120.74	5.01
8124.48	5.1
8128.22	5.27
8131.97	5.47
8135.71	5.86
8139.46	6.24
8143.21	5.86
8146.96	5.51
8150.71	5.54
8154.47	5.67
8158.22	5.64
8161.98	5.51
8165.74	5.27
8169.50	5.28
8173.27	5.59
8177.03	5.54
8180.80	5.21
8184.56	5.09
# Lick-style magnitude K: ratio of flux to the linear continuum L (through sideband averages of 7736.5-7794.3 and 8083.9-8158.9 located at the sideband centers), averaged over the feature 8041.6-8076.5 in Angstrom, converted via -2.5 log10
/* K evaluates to 0.11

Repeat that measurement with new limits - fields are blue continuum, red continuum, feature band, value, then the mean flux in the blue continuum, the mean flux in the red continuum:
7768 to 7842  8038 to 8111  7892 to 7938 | 0.08 mag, 5.57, 5.26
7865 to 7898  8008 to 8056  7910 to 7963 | 0.05 mag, 5.32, 5.29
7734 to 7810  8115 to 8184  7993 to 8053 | 0.06 mag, 5.57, 5.47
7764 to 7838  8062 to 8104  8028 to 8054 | 0.07 mag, 5.57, 5.49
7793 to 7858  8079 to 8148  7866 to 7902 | 0.03 mag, 5.49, 5.5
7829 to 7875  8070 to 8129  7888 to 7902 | 0.03 mag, 5.42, 5.39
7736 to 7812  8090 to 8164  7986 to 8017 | 0.06 mag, 5.55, 5.45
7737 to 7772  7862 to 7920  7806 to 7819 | -0.05 mag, 5.48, 5.32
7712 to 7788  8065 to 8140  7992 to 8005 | 0.13 mag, 5.6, 5.43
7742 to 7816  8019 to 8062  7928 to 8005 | 0.02 mag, 5.55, 5.21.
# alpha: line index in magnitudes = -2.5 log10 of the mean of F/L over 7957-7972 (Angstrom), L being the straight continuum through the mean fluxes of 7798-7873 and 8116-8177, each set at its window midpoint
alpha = 0.04 mag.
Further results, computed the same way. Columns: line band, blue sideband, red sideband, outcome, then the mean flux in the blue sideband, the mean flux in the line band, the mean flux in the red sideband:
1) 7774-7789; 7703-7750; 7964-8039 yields -0.04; 5.61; 5.79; 5.41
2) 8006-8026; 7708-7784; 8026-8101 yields -0.02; 5.57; 5.48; 5.34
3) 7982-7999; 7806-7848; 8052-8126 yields 0.06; 5.54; 5.13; 5.35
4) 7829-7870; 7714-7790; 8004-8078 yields 0.01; 5.62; 5.43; 5.28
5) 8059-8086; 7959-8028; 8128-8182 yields -0.01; 5.32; 5.49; 5.58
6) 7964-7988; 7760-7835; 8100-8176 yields 0.02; 5.57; 5.43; 5.45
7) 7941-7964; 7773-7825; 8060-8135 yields 0.03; 5.62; 5.35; 5.38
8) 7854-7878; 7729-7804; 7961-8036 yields 0.01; 5.6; 5.46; 5.4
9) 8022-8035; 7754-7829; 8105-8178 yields -0.05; 5.57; 5.78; 5.46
